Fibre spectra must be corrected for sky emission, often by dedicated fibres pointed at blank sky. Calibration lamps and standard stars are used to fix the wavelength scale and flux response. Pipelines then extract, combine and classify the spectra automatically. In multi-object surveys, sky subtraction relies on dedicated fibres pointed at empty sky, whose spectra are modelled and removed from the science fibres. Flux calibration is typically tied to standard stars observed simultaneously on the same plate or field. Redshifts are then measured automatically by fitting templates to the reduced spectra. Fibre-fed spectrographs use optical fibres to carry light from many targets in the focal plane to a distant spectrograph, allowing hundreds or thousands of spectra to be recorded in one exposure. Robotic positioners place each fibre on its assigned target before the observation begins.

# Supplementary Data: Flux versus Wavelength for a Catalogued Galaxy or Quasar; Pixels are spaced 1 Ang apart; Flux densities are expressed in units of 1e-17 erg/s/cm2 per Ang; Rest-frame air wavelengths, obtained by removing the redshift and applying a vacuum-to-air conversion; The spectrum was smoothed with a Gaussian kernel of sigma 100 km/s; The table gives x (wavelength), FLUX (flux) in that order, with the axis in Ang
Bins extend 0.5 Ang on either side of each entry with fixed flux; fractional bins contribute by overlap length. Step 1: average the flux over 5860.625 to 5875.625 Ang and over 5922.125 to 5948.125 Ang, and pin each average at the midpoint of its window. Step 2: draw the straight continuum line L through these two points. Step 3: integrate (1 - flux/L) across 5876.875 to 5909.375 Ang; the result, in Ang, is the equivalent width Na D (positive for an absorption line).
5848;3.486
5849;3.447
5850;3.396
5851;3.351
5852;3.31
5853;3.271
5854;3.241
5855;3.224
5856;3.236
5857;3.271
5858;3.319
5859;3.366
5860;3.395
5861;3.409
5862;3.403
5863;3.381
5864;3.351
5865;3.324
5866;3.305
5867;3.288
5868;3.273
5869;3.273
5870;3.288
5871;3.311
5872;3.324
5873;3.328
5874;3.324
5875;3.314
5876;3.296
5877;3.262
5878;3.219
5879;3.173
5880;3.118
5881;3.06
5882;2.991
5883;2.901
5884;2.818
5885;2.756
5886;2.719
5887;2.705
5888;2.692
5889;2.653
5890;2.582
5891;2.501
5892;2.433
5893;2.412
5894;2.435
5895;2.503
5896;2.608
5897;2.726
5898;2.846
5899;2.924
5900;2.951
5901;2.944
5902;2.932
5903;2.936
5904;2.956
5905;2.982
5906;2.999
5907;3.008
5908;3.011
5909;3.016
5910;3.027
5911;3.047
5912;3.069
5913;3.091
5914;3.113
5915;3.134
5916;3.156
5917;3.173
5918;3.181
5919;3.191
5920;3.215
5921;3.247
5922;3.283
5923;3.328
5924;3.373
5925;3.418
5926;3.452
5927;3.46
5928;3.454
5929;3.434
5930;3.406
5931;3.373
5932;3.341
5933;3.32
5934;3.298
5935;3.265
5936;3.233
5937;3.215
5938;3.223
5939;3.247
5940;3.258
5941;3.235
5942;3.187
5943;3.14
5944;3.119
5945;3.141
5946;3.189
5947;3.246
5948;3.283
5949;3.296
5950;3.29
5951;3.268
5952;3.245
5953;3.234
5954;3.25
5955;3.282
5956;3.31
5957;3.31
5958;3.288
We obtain 4.7 Ang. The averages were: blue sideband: 3.33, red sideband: 3.29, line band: 2.84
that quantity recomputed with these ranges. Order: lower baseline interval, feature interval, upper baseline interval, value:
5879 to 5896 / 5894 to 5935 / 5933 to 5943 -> -1.6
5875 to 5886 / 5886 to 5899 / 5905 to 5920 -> 1.9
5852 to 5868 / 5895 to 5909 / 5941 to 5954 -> 1.6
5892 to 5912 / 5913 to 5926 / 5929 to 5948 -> -0.8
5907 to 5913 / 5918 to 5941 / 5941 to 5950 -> -1.4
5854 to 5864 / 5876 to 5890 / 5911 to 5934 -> 1.6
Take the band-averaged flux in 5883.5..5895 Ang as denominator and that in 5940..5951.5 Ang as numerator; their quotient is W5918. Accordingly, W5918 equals 1.2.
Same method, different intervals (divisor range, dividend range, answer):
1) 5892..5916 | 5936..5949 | 1.11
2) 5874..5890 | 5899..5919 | 1.02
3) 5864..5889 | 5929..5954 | 1.04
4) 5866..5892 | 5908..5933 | 1.07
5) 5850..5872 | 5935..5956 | 0.97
